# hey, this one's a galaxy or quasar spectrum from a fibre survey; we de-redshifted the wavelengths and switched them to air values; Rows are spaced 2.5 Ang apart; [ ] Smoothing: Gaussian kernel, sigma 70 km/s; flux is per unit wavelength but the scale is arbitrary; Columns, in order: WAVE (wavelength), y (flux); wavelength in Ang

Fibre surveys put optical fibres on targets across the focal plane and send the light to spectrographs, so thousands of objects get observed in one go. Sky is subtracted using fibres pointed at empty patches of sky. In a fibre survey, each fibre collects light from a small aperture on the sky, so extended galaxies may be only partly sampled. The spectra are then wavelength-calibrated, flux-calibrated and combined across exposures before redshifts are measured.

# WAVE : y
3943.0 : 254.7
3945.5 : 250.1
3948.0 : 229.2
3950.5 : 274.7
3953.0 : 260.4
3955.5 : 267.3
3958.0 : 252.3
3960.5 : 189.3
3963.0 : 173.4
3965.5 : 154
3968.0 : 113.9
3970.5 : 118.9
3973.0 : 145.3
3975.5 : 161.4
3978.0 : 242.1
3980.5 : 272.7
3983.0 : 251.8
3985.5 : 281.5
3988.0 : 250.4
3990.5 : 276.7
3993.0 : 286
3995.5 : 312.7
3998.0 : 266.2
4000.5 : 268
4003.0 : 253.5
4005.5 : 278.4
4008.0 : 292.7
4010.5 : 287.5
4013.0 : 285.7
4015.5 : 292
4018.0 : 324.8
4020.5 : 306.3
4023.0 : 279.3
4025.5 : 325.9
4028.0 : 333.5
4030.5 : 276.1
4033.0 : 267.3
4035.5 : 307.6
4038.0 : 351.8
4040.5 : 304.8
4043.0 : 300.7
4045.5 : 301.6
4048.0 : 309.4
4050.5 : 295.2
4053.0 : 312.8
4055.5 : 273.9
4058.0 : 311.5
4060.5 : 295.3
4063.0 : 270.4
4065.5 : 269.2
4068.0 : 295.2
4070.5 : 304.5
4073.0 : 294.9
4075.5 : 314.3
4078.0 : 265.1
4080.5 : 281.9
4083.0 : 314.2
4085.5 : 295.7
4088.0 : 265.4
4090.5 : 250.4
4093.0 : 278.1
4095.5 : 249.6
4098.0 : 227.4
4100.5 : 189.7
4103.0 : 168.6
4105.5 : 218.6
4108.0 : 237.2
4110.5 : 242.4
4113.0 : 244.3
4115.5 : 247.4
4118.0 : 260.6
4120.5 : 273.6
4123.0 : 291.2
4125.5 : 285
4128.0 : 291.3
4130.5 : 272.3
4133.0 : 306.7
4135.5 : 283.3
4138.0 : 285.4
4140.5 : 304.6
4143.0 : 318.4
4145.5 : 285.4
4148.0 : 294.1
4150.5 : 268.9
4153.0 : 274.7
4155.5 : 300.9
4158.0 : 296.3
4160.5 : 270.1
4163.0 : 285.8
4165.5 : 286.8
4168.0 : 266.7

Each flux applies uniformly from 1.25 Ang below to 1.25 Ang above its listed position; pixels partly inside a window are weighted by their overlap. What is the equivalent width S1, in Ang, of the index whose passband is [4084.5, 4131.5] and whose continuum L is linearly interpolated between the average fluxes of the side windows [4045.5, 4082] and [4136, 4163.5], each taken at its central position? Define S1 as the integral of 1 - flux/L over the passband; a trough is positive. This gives 6.4 Ang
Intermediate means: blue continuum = 293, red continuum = 289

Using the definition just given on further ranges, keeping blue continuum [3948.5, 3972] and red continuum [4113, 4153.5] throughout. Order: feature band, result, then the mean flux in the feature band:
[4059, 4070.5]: -1.6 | 286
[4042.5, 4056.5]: -3.2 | 299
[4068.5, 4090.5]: -2.8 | 290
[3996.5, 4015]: -4.5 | 277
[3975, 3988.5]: -2.3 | 247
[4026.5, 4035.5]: -2.3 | 295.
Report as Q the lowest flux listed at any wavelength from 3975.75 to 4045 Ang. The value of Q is 242.1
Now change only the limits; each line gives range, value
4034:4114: 168.6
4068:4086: 265.1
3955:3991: 113.9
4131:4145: 283.3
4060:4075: 269.2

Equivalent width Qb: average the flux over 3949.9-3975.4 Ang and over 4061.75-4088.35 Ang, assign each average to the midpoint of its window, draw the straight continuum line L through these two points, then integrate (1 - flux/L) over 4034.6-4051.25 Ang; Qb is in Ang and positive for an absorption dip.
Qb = -3.2 Ang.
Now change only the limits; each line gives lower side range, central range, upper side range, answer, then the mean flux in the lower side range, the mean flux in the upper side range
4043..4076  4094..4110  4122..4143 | 4.1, 296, 292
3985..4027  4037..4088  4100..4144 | -4.0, 287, 263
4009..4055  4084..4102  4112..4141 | 2.3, 303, 278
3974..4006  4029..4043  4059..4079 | -1.3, 260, 289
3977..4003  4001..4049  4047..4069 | -2.8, 270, 292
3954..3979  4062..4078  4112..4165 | -3.1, 182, 283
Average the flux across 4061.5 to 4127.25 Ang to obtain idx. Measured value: 263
